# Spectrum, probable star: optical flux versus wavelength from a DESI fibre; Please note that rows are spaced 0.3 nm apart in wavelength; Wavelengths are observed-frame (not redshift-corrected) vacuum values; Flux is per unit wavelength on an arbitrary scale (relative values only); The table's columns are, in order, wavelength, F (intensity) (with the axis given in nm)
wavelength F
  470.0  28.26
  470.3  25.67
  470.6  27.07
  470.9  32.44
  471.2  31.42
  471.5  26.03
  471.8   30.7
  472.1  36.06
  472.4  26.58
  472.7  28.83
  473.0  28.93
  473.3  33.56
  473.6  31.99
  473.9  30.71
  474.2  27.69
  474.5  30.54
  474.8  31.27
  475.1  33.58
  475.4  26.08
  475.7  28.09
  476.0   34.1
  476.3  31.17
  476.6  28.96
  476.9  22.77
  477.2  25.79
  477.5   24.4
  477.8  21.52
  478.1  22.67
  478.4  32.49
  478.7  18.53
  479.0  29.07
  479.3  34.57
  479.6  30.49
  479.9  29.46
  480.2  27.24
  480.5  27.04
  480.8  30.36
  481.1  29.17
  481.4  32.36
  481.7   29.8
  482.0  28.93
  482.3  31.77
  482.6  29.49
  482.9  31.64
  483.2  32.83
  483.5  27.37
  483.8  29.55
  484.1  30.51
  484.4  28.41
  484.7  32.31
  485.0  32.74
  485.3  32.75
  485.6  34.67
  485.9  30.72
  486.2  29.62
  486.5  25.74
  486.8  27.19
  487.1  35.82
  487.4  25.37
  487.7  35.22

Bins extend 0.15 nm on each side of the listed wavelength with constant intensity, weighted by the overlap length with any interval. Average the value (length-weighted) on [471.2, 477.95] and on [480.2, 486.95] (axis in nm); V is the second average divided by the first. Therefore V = 1.0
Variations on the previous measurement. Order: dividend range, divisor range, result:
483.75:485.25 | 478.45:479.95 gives 1.08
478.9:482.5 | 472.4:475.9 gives 1.00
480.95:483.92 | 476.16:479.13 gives 1.18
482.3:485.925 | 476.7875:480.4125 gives 1.17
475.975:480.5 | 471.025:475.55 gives 0.90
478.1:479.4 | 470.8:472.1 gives 0.90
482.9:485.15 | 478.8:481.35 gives 1.04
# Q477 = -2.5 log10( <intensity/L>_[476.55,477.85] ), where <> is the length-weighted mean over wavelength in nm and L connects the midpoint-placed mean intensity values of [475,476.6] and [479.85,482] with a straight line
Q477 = 0.22 mag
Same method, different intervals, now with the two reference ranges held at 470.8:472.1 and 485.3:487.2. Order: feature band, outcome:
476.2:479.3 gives 0.177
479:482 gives 0.027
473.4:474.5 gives 0.014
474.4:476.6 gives 0.005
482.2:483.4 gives -0.020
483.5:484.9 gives 0.025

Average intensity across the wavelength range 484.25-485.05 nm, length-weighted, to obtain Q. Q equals 31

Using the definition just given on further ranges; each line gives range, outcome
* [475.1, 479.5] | 27.4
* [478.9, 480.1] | 30.8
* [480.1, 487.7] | 30.3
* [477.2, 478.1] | 23.4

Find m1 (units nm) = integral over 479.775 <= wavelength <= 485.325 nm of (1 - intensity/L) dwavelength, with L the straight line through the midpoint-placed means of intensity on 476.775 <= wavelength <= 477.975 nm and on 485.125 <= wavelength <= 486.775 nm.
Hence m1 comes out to -0.483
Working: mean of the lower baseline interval 23.6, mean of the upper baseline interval 30.5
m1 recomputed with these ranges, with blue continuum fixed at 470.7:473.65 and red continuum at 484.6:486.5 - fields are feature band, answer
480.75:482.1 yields 0.05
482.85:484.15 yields 0.05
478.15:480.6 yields 0.21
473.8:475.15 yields 0.01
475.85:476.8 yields 0.00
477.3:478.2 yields 0.23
